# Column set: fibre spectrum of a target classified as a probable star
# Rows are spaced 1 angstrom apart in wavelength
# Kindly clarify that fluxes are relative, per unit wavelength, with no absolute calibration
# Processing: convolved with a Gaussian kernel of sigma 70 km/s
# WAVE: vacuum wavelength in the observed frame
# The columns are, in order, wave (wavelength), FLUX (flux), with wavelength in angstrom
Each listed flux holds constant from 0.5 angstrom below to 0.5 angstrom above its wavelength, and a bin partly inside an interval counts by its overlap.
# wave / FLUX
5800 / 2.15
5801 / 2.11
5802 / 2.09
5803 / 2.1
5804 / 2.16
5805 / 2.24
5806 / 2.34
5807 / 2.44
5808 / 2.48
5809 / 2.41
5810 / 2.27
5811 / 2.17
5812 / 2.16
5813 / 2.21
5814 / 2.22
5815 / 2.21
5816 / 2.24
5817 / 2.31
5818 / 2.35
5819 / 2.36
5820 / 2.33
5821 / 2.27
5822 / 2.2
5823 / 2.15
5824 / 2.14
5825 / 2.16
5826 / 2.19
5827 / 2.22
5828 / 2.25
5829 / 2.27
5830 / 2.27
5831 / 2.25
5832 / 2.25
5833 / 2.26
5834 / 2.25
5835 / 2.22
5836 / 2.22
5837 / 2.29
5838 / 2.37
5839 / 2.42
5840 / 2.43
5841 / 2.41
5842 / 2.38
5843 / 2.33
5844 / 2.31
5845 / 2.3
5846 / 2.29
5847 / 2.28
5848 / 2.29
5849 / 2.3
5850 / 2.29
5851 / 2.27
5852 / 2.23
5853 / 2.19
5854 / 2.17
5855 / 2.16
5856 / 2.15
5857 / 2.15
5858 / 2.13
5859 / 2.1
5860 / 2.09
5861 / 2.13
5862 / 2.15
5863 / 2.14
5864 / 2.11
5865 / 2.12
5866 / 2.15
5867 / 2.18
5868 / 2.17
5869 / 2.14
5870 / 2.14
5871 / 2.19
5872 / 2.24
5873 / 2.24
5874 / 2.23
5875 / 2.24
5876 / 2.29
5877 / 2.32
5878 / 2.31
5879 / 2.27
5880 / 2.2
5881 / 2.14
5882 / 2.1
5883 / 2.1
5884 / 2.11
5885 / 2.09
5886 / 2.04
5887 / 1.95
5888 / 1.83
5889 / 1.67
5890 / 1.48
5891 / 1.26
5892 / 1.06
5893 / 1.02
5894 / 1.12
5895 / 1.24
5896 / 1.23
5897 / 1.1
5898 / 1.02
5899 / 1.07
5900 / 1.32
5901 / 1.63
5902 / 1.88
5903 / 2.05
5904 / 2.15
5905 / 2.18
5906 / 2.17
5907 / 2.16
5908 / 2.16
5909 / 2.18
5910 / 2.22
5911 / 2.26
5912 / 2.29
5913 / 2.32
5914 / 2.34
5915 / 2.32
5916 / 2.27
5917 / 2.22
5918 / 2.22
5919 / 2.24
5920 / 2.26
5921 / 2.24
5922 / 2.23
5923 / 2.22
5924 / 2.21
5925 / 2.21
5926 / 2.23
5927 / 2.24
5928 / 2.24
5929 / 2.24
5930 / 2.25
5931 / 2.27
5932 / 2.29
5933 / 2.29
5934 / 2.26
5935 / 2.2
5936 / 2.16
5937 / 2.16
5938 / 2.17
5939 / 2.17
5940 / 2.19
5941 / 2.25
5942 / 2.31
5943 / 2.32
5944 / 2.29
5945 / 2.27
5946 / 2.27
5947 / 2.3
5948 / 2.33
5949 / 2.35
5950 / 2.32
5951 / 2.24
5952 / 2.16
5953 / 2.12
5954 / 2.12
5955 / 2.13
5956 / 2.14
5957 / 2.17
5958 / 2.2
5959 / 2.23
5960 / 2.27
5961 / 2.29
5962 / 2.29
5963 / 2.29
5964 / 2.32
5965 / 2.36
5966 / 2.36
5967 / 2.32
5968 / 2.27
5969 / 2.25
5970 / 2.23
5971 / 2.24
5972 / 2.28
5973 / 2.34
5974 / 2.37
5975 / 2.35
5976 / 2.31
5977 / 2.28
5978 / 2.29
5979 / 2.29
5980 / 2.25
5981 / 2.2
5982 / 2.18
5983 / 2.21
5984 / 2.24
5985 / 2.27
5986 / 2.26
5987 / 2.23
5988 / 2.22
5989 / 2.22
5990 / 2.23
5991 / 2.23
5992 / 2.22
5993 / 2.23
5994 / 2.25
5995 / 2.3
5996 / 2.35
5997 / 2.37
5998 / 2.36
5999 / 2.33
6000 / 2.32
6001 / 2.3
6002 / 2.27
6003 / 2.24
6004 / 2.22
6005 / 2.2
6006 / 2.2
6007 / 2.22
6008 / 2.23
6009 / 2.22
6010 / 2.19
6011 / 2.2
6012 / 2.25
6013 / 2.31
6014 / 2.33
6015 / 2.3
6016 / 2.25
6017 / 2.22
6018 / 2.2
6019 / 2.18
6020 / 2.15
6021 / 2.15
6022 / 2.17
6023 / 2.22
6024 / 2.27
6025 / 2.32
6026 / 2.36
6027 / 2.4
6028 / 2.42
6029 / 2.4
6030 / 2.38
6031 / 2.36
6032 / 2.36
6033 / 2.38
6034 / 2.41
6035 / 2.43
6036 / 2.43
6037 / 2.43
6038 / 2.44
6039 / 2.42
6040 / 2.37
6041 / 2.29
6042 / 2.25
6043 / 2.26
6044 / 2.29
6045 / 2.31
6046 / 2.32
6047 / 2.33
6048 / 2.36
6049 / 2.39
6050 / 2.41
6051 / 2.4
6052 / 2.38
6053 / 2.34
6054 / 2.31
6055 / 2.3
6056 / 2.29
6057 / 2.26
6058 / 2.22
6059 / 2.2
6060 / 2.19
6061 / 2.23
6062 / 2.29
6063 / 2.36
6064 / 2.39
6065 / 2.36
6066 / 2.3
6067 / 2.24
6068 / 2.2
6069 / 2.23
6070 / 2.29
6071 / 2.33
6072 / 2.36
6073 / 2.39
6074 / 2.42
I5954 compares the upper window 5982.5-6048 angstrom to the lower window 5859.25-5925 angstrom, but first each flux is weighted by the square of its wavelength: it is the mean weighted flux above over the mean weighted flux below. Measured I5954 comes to 1.2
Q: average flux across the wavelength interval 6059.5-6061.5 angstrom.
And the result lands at 2.21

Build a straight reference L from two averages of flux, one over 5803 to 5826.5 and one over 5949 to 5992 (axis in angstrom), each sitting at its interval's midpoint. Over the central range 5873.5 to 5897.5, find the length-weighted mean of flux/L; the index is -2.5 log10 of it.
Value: 0.24 mag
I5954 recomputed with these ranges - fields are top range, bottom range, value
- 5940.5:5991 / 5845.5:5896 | 1.15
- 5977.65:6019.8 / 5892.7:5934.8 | 1.15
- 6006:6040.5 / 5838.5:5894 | 1.15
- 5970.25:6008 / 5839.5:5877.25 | 1.07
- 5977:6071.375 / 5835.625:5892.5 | 1.13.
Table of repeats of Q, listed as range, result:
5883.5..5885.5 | 2.1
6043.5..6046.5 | 2.31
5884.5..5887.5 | 2.03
